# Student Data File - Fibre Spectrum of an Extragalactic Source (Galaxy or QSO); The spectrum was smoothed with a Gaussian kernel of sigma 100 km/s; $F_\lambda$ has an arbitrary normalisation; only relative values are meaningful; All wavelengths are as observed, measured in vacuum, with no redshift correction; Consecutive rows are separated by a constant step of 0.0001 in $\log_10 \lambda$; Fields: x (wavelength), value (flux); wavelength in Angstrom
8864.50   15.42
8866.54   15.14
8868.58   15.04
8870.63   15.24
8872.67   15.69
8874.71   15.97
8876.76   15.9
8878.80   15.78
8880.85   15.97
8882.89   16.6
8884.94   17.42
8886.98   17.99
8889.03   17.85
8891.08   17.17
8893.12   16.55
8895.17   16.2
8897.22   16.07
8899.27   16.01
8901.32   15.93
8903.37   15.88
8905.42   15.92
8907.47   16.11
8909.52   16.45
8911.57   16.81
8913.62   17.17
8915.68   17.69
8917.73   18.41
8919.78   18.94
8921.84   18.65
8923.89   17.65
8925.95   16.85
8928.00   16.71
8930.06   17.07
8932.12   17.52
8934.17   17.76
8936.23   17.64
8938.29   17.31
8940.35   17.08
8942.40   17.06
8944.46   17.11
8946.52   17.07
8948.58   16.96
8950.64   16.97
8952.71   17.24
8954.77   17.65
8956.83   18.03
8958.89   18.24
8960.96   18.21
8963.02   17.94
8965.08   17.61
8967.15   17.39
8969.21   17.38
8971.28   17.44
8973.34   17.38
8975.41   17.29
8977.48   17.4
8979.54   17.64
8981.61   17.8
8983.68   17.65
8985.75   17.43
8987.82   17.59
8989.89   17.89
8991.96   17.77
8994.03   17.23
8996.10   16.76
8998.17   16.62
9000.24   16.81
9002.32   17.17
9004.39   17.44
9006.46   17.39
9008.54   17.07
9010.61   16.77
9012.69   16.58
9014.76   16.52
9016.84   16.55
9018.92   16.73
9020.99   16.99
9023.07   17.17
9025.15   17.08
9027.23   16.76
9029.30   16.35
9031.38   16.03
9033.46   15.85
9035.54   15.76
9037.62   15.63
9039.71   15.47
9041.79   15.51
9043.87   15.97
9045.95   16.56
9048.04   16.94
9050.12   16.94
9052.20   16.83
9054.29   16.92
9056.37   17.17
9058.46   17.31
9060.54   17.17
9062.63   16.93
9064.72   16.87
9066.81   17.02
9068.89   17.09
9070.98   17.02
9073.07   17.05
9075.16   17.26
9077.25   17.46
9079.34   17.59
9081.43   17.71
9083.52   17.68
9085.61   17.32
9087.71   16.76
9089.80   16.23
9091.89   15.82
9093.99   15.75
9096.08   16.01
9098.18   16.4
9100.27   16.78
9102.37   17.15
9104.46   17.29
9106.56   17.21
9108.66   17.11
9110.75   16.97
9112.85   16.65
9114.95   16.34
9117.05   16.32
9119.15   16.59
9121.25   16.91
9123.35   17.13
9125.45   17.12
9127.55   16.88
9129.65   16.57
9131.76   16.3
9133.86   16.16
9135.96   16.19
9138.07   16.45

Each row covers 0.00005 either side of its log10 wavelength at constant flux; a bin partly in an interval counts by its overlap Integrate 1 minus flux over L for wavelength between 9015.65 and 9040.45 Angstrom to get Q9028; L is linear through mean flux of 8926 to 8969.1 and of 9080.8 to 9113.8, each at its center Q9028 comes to 1.0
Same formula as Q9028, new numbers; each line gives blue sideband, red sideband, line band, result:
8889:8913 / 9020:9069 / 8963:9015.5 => -2.5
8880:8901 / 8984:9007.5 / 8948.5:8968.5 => -0.6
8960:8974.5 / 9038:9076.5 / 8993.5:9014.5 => 0.4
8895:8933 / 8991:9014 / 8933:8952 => -0.3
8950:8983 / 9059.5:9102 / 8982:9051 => 2.1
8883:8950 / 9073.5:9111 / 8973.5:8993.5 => -0.7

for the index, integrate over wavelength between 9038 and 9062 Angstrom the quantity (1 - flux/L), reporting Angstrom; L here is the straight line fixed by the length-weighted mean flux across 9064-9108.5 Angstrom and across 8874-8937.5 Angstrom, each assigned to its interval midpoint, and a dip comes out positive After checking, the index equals 0.5 Angstrom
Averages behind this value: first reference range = 16.9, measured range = 16.6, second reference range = 16.9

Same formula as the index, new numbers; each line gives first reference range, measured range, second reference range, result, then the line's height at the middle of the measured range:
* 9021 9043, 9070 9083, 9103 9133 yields -0.7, 16.5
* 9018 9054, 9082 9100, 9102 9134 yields 0.1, 16.7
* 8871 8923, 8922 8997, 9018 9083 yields -3.1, 16.8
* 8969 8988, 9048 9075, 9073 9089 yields 0.5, 17.4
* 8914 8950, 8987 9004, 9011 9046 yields -0.5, 16.7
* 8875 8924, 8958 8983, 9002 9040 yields -1.4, 16.7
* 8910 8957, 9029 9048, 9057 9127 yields 1.3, 17.1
